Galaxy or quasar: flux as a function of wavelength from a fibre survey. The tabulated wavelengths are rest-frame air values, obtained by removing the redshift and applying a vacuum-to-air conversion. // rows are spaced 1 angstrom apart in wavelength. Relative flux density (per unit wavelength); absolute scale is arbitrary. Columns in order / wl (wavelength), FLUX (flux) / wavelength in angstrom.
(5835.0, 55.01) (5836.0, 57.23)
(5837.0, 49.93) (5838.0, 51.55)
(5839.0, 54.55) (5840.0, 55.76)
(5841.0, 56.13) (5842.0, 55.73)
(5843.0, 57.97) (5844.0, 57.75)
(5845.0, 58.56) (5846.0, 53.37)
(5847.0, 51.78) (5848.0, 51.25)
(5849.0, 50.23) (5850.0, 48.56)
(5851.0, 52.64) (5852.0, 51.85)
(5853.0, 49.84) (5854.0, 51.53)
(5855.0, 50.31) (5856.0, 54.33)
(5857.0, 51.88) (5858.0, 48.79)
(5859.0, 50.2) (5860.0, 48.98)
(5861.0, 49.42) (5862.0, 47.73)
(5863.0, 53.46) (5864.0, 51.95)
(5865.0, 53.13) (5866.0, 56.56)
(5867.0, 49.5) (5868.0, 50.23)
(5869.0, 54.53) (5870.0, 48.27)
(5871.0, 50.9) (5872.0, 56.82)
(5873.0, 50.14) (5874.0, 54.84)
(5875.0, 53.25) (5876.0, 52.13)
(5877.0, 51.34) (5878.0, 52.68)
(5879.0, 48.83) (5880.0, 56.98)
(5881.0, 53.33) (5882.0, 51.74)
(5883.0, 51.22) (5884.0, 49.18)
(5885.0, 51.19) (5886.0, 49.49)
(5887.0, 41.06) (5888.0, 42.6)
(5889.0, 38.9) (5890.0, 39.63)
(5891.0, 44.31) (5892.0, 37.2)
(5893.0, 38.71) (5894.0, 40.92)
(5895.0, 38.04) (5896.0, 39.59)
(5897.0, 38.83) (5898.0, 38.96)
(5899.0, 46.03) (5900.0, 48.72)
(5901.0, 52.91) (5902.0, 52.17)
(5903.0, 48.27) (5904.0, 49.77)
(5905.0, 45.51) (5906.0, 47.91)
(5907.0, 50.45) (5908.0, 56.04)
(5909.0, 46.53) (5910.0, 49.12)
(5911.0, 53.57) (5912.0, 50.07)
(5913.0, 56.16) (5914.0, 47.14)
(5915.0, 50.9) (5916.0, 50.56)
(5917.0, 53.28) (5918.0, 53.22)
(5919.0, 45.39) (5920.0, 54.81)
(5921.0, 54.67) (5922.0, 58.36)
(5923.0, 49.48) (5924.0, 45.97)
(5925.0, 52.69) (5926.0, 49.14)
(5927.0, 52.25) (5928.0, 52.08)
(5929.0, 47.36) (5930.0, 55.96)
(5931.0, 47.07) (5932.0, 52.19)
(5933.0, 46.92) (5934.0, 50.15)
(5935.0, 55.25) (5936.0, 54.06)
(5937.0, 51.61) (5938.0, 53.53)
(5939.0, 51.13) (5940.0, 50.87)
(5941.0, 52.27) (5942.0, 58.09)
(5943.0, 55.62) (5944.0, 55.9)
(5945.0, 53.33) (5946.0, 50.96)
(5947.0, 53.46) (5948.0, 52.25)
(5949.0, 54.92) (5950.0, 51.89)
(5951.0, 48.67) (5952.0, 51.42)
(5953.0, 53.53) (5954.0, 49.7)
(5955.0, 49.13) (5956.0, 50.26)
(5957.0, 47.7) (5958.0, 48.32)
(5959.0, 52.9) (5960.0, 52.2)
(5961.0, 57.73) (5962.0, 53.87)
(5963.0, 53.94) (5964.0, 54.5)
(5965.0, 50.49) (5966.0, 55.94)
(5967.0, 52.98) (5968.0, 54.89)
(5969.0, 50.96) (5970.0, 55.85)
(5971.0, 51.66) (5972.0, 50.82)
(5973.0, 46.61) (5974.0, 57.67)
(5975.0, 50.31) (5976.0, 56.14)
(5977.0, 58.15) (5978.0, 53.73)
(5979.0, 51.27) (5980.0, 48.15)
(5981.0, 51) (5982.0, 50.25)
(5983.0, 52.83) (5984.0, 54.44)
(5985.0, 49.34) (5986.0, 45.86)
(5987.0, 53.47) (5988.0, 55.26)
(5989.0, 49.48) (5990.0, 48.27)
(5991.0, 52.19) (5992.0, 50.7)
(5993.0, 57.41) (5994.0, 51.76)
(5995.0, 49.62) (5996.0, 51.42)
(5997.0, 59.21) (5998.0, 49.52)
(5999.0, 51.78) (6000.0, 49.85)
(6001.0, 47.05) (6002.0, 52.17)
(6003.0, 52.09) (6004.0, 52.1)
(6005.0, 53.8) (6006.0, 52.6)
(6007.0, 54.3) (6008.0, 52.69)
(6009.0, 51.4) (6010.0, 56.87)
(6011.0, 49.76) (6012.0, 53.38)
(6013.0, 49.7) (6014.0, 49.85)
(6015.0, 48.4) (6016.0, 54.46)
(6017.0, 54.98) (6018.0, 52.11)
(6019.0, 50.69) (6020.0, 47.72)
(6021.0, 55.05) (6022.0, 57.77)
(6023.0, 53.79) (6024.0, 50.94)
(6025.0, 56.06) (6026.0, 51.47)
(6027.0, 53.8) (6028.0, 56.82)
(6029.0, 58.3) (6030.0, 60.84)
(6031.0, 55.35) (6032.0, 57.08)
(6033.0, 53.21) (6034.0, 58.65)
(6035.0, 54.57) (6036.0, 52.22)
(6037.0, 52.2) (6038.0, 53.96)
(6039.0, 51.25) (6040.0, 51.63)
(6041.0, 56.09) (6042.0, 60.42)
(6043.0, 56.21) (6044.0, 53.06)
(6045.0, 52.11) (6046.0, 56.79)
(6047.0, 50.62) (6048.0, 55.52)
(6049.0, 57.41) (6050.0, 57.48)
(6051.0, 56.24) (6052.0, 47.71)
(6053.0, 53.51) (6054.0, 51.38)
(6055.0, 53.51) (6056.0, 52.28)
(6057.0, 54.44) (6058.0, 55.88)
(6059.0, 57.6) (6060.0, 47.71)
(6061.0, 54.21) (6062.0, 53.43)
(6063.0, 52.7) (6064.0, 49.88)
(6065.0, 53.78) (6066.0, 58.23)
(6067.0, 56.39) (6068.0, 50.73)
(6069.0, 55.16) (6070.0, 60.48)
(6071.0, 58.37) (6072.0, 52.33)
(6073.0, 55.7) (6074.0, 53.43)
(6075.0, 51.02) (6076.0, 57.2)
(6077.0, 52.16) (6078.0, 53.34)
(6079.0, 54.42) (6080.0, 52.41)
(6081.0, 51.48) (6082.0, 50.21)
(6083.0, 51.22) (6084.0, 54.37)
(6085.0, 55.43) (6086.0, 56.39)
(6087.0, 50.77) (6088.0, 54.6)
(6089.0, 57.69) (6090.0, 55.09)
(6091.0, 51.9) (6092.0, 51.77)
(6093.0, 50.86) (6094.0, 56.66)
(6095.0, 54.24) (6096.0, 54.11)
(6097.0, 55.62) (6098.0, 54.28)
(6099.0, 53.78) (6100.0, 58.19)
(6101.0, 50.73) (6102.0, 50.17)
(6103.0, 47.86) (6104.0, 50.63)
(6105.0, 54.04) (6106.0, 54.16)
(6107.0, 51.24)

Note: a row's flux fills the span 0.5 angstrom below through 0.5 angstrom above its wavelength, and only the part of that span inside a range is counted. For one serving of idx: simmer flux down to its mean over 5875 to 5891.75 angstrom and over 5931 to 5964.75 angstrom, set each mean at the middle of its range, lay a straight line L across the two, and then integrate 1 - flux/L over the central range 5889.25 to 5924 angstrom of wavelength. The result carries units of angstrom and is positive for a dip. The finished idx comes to 1.4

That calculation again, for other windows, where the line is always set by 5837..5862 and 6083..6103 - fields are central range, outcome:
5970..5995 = 0.6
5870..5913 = 3.9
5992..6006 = 0.3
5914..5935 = 0.7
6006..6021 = 0.4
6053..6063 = 0.0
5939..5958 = 0.3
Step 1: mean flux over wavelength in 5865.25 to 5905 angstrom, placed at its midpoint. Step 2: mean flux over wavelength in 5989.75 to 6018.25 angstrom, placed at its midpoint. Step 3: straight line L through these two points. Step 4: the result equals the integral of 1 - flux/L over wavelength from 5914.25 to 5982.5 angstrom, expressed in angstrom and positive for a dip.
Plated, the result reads -2.8 angstrom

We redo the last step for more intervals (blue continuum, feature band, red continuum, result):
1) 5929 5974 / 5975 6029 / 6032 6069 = 0.85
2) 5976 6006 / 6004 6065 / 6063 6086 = -0.84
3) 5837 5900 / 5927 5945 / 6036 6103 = -0.43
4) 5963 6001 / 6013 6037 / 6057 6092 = -0.42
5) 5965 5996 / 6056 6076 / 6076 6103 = -0.41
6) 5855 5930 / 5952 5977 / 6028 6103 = -0.55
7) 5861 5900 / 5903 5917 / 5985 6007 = -0.39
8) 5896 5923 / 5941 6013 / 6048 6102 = -1.23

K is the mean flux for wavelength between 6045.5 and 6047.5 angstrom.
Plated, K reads 53.7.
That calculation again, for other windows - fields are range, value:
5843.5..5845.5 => 58.2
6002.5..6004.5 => 52.1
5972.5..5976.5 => 52.7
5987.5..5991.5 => 51.3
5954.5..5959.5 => 49.7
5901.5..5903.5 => 50.2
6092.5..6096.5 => 54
